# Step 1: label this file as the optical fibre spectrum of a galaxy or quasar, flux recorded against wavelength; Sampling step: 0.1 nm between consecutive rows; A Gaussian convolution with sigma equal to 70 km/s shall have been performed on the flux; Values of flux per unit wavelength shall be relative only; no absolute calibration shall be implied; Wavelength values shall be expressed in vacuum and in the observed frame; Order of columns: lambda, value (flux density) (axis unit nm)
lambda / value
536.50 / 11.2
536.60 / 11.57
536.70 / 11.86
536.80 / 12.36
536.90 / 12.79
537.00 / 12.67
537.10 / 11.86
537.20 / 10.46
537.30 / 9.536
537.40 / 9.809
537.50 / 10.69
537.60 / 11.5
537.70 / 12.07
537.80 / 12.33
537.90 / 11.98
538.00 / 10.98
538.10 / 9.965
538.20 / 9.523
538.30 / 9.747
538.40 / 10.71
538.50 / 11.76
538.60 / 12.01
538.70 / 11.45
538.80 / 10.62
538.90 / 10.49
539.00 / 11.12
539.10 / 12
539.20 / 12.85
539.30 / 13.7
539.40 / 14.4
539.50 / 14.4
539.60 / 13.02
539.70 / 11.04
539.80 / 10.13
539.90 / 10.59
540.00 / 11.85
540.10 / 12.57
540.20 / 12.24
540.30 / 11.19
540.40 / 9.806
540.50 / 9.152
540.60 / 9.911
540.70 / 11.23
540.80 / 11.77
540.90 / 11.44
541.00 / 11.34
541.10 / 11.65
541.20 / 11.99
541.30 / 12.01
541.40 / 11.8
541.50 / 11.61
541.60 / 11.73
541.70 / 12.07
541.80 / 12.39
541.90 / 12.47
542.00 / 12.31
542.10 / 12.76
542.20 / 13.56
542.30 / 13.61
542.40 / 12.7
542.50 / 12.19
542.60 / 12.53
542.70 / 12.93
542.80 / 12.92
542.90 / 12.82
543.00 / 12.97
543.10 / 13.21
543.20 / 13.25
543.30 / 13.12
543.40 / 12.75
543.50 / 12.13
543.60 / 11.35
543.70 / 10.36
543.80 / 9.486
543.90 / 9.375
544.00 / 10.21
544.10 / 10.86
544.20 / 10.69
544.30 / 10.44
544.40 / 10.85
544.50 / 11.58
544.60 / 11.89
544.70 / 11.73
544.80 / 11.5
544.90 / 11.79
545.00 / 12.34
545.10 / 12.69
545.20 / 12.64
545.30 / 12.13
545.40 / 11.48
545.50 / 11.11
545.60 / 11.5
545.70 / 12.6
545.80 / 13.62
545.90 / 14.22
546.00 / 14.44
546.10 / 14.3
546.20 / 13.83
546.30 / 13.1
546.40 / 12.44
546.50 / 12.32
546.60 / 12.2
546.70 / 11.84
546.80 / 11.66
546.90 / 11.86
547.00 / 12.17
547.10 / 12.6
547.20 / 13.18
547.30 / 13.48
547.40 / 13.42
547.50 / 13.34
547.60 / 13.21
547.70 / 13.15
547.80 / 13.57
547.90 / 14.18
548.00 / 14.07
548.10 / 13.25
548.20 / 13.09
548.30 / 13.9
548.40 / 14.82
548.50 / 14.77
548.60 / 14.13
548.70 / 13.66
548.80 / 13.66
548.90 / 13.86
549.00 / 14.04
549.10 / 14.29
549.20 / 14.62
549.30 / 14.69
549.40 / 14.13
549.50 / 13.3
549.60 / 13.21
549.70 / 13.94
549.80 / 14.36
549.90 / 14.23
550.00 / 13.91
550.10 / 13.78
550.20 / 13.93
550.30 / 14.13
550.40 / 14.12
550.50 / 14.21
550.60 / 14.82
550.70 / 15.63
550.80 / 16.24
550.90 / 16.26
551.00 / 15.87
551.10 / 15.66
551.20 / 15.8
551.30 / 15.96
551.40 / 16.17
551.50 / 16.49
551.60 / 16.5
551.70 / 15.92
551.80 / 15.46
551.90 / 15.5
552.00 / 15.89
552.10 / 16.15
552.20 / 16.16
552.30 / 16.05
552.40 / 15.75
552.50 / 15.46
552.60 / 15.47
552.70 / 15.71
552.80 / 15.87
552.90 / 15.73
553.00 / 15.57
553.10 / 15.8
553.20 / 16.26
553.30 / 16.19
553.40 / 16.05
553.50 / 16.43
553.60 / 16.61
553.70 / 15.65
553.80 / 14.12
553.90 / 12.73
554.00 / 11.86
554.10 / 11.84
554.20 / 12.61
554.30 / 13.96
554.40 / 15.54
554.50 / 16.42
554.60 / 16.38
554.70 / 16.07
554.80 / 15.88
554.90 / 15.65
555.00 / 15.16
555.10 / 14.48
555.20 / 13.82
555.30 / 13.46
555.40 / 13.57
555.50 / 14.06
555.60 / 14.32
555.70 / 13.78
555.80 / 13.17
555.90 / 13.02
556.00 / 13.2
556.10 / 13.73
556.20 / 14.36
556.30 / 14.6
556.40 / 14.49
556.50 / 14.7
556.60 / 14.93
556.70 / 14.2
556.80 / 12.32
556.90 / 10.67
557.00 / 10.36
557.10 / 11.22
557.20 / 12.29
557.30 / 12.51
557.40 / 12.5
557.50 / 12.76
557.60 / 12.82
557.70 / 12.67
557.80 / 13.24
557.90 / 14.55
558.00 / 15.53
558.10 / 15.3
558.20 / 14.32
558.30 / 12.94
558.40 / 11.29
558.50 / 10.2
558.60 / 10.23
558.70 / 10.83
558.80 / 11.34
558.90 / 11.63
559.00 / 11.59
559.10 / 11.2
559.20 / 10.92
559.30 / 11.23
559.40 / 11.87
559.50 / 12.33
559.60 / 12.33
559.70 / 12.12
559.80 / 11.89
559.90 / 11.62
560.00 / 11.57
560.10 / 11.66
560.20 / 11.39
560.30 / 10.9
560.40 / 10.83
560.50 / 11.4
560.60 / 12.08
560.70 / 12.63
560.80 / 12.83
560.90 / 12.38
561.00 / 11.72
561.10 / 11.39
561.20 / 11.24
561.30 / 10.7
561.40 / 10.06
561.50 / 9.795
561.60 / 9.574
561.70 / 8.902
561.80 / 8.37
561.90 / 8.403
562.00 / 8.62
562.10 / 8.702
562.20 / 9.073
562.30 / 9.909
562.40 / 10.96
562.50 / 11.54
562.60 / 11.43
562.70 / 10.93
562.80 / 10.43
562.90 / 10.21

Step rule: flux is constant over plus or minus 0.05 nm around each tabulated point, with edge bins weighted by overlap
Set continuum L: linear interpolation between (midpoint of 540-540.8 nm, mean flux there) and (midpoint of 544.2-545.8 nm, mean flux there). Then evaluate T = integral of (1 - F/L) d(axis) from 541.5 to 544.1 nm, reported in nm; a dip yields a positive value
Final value -0.18 nm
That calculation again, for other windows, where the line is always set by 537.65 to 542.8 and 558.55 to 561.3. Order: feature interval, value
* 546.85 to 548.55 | -0.25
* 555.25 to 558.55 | -0.46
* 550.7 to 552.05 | -0.50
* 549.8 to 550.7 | -0.20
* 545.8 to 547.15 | -0.13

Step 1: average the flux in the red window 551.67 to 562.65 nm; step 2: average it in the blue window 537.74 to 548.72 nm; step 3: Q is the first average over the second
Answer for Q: 1.07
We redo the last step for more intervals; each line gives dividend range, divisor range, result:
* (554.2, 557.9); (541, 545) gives 1.15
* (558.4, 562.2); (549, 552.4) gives 0.73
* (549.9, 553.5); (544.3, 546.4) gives 1.25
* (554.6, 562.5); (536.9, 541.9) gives 1.07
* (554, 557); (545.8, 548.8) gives 1.05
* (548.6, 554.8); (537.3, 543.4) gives 1.27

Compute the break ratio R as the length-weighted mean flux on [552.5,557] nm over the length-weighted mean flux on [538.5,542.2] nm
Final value 1.2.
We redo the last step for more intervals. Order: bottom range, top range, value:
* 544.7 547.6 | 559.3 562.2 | 0.87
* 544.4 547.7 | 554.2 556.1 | 1.15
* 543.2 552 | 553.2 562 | 0.96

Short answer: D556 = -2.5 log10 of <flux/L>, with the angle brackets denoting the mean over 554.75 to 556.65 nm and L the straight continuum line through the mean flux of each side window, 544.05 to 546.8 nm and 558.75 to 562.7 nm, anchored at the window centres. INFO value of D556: -0.24 mag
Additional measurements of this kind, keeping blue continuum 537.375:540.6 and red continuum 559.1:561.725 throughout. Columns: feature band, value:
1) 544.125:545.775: -0.03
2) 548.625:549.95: -0.22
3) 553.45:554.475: -0.24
